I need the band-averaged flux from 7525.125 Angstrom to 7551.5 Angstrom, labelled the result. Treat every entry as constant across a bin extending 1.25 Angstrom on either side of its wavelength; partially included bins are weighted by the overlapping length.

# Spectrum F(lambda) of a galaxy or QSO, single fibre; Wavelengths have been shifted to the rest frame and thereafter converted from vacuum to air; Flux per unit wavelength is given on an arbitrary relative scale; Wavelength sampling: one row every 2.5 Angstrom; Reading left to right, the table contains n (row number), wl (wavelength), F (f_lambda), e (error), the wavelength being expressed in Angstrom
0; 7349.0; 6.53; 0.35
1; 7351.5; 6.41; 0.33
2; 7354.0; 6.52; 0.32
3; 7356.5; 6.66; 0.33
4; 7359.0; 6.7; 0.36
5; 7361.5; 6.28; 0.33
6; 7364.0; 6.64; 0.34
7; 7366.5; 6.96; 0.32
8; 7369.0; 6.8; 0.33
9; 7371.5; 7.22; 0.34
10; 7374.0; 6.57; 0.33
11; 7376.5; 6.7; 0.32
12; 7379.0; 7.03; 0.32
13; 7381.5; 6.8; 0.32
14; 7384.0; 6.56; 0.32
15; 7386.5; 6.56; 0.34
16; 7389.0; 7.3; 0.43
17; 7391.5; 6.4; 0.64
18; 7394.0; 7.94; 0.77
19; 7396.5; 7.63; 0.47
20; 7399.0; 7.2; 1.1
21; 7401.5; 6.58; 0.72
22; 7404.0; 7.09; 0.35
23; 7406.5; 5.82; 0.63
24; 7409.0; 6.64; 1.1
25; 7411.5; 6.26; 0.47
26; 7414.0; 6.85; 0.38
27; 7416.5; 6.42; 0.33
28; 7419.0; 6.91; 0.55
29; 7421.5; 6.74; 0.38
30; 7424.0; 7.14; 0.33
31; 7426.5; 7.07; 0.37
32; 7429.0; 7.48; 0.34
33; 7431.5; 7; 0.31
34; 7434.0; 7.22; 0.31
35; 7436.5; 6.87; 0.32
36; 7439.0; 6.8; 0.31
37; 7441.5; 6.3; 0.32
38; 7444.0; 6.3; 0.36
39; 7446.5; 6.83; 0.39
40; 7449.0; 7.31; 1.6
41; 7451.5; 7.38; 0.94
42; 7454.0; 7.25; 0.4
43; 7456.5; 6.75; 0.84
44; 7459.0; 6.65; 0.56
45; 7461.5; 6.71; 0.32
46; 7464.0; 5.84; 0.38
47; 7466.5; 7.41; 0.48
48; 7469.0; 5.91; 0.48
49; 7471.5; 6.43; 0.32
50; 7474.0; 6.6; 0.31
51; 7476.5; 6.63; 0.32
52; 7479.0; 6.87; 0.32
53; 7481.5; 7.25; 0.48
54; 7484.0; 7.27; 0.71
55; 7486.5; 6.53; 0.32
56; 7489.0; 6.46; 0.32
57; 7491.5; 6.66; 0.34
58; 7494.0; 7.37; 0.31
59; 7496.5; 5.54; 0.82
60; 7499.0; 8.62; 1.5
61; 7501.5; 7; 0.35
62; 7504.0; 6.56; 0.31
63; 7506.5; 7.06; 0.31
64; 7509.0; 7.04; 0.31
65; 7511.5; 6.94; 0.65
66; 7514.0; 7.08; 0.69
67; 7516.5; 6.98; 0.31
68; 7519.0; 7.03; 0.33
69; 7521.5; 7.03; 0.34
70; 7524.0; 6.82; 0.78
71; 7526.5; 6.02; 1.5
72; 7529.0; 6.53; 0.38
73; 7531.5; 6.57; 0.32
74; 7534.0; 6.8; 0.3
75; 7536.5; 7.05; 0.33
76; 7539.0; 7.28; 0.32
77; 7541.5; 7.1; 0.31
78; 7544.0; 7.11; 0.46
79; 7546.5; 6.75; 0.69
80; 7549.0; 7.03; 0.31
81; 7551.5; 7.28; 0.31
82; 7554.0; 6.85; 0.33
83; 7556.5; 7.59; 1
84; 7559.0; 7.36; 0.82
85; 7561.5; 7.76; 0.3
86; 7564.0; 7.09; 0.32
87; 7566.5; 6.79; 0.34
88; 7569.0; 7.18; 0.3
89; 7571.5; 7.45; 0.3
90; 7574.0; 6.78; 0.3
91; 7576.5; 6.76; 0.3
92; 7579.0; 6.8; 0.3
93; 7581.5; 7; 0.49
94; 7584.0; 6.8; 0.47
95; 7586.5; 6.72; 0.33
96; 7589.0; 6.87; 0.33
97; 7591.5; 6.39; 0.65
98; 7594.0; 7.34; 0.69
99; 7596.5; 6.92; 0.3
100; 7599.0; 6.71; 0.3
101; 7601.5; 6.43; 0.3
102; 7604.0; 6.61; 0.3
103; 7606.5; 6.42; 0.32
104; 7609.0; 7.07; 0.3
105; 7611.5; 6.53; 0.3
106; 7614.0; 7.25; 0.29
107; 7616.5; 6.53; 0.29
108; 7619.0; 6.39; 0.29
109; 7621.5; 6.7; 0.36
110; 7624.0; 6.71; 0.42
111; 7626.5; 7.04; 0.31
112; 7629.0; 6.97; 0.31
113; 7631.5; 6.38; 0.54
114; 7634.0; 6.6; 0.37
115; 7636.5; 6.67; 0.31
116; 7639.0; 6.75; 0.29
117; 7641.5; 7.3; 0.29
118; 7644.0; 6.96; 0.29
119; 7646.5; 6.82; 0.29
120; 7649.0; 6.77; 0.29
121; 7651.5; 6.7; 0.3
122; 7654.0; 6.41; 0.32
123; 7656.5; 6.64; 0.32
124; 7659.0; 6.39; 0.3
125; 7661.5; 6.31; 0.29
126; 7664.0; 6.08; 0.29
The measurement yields 6.85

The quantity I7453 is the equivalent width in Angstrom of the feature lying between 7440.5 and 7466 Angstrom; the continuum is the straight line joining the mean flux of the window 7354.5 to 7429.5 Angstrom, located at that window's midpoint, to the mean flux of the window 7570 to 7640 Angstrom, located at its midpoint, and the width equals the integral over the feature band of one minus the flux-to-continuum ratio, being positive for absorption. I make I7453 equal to 0.2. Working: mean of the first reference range 6.82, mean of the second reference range 6.77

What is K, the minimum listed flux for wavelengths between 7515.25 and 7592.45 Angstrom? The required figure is 6.02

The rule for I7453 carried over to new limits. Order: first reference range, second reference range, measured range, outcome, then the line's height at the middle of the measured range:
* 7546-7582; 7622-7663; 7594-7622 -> 0.7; 6.88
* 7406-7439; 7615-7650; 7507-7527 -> -0.3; 6.8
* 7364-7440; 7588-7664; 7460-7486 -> 0.5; 6.83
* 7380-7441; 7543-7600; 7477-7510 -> 0.1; 6.95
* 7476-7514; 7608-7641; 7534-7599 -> -1.9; 6.83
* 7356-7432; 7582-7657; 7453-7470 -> 0.4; 6.81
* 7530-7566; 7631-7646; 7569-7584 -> 0.1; 7.01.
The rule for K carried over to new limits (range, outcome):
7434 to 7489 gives 5.84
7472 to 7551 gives 5.54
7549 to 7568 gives 6.79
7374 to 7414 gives 5.82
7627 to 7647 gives 6.38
